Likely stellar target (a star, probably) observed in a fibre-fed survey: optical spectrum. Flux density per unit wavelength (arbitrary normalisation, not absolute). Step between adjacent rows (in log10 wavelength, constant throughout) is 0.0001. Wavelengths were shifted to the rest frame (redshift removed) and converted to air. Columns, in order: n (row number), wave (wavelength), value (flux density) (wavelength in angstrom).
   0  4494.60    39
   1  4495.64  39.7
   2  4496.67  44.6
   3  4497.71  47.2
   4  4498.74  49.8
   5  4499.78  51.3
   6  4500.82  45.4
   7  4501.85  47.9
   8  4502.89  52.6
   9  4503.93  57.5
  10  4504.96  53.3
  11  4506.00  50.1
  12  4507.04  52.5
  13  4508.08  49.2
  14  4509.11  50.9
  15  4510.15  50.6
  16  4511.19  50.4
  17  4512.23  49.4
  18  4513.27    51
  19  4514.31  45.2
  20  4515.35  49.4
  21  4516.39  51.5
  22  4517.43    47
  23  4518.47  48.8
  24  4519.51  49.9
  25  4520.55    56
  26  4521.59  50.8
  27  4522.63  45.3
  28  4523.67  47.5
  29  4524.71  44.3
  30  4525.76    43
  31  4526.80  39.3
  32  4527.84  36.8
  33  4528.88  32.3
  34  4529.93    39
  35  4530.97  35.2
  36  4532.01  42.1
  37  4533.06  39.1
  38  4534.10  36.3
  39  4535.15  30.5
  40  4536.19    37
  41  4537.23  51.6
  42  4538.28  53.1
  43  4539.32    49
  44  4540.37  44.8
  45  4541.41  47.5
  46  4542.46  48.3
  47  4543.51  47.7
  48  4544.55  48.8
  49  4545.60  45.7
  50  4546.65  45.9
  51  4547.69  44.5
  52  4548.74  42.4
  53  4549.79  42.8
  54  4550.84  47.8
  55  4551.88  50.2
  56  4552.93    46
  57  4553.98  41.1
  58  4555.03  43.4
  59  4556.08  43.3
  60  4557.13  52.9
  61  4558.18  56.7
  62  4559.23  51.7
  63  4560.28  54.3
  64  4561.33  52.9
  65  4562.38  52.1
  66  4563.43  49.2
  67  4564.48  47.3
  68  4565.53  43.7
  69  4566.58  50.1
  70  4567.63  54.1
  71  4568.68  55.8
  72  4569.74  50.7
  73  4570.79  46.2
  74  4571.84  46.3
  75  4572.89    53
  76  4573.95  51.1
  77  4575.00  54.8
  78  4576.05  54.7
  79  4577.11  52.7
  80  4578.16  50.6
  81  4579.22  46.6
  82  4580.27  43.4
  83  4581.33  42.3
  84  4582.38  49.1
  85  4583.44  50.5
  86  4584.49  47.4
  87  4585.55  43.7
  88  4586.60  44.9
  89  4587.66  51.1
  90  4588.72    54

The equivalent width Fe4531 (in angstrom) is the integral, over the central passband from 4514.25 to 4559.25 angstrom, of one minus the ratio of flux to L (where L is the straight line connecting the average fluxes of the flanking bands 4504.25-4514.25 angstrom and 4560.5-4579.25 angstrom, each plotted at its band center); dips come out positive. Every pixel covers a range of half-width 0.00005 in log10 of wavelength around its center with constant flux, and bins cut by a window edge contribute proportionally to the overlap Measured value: 4.9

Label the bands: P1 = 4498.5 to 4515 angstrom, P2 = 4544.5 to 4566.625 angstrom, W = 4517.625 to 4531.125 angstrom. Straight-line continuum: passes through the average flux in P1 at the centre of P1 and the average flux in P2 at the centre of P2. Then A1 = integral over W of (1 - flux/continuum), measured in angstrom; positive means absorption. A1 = 1.50 angstrom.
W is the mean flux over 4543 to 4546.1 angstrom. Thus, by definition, 47.5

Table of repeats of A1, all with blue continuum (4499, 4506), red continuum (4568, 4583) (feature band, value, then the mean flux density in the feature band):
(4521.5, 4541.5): 3.44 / 41.9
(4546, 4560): 0.92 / 46.9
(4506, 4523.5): 0.38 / 49.8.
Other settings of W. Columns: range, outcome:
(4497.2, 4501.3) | 48.4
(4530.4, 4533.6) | 38.8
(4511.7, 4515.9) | 48.7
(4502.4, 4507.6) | 53.1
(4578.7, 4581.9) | 44.2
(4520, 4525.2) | 48.9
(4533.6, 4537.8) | 39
